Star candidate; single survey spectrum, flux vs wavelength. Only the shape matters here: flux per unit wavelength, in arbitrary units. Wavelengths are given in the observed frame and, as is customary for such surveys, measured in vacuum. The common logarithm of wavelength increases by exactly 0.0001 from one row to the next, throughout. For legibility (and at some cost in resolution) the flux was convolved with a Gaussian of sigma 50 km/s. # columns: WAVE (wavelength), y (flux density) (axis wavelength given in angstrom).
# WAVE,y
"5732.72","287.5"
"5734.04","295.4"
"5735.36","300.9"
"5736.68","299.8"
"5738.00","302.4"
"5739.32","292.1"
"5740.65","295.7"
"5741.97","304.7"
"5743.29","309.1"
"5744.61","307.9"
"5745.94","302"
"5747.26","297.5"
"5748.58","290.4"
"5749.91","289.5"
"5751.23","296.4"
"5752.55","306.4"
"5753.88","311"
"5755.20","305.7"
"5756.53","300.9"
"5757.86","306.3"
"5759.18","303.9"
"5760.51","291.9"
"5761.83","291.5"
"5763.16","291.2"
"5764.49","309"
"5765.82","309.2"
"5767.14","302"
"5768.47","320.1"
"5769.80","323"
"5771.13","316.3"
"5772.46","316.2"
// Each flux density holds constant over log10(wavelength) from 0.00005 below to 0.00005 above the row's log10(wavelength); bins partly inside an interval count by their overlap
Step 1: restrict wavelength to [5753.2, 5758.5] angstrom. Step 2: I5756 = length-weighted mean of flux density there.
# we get 305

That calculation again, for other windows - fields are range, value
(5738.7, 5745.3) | 302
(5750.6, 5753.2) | 302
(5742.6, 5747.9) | 304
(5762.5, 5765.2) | 300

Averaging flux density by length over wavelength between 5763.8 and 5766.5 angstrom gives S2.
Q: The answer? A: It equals 309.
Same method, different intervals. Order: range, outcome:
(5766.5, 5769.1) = 311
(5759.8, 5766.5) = 299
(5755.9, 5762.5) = 299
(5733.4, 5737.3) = 299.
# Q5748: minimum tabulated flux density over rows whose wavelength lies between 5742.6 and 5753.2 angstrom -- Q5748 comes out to 289.5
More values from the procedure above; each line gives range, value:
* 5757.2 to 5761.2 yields 291.9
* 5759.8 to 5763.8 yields 291.2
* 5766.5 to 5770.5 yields 302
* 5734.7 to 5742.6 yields 292.1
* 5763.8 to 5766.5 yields 309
